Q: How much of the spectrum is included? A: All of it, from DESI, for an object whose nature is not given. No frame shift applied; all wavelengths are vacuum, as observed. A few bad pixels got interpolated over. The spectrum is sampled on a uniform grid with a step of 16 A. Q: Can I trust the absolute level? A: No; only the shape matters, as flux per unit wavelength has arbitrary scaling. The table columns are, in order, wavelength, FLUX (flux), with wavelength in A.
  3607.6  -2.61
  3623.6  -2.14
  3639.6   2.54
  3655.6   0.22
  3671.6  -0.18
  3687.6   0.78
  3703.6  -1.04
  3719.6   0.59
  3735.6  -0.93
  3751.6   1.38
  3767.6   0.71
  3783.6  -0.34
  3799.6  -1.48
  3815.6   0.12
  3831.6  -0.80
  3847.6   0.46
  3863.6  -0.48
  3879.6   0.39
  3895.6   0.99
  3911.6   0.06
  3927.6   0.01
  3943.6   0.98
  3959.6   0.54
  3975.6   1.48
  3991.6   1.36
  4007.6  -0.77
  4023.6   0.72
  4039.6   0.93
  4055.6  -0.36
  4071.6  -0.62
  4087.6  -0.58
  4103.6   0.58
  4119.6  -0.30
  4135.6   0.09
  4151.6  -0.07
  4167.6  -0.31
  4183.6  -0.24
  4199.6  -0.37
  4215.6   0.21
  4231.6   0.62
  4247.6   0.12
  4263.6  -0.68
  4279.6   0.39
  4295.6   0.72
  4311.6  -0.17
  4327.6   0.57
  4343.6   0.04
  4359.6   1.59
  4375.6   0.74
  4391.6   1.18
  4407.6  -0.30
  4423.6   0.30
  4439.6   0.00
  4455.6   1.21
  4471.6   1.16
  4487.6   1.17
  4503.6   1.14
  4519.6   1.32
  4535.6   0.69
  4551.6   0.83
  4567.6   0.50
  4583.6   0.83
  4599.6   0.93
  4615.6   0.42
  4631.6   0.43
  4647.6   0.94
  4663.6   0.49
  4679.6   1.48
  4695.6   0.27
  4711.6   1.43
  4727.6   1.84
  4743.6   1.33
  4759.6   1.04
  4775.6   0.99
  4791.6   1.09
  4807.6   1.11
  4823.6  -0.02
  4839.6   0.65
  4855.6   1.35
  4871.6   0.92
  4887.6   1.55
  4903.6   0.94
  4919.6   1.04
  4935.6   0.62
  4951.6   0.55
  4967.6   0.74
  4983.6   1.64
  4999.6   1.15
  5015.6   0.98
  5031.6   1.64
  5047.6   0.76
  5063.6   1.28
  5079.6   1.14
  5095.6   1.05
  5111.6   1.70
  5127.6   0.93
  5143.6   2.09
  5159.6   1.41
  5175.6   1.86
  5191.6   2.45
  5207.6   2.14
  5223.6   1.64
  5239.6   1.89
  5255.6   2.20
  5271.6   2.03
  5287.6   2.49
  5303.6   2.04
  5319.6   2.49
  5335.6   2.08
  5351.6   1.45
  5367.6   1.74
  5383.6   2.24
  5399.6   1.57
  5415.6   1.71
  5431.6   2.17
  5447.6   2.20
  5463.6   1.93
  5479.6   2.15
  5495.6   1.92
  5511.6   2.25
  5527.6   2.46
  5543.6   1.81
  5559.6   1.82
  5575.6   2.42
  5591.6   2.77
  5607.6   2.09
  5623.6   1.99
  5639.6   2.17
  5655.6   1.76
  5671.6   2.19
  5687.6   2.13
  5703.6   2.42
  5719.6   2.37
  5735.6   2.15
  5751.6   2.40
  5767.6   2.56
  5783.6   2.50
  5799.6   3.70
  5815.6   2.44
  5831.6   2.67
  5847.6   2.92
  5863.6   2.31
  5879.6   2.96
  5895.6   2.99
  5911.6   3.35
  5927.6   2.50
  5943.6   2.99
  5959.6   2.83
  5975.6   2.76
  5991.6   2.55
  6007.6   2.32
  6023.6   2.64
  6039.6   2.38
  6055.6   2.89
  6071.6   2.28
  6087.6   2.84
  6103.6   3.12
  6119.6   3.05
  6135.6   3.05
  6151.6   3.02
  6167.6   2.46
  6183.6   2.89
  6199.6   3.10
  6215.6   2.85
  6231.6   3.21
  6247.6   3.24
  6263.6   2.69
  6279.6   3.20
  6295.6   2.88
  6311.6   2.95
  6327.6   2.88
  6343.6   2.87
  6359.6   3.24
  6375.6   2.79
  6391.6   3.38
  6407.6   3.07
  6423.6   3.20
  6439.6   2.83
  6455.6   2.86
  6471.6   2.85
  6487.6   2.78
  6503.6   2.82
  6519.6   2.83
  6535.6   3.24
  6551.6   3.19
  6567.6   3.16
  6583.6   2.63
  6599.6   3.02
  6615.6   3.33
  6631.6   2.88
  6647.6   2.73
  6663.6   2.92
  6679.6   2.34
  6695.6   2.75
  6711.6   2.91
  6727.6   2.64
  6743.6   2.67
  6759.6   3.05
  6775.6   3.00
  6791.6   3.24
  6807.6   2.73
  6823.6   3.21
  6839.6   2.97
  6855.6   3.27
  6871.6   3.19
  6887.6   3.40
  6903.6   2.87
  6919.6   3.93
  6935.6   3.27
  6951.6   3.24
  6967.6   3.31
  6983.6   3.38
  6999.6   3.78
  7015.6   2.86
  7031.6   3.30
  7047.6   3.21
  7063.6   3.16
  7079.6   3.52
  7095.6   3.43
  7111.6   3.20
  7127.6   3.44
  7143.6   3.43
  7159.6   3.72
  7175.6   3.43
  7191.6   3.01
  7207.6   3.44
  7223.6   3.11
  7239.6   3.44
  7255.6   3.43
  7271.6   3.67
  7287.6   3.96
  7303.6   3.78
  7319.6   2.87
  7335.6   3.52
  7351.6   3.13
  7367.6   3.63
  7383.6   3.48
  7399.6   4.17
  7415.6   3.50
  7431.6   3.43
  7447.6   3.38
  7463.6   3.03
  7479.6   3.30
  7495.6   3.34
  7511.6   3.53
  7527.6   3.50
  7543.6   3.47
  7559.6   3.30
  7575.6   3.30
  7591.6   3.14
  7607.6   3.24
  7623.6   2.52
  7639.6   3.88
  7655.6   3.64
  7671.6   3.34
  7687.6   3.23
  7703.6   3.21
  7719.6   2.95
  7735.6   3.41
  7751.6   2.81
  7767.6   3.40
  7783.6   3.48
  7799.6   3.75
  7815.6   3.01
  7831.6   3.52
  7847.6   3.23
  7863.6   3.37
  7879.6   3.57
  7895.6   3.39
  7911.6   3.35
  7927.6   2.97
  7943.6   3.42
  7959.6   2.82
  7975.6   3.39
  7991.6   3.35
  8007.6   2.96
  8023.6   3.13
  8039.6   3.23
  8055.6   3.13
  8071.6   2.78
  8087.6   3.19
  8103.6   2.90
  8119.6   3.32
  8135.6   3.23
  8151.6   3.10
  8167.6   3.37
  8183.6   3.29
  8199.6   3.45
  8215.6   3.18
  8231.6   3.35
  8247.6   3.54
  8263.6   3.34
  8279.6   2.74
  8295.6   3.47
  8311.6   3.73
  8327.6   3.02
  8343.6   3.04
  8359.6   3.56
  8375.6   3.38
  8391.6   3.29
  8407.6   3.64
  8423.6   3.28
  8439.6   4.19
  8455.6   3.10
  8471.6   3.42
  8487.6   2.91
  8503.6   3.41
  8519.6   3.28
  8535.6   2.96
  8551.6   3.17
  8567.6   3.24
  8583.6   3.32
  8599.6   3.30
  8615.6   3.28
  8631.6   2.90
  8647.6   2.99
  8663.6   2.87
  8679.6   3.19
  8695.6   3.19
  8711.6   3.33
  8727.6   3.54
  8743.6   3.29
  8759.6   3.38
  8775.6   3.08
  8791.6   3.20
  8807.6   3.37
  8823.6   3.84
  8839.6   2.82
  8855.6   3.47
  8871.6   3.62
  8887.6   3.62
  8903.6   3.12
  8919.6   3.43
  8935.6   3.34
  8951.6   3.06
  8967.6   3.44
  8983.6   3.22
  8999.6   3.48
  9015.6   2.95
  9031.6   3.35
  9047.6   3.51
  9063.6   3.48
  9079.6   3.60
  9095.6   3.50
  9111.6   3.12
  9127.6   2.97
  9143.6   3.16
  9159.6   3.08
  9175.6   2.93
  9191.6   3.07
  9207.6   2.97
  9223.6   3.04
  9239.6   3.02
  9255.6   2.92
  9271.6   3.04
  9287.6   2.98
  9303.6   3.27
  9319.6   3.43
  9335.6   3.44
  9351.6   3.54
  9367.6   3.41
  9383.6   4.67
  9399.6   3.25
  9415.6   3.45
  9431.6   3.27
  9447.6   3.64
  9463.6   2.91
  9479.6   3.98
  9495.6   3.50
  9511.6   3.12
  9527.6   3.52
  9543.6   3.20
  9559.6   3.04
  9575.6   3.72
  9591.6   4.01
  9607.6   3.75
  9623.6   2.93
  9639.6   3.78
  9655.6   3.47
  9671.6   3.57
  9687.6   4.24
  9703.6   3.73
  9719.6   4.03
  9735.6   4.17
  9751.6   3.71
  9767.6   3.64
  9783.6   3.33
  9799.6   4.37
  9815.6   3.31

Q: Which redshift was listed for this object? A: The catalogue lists 0.29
